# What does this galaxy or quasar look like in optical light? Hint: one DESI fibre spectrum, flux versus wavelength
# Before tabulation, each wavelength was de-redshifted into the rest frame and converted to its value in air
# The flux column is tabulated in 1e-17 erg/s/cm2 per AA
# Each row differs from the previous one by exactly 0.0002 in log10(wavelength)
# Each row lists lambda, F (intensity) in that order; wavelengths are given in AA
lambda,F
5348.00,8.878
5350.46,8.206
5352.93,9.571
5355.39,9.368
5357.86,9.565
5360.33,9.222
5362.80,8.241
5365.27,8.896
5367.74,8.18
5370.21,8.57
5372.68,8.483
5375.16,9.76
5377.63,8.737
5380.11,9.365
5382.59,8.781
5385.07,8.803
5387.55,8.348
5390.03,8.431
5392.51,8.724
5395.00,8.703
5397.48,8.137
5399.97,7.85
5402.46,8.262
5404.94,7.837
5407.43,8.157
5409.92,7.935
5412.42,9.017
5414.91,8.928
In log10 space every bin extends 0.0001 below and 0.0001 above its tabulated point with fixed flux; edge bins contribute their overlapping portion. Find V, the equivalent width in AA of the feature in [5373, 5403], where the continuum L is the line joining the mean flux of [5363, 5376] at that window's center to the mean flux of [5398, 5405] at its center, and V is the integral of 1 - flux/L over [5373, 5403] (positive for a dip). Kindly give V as -1.24 AA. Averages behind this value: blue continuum 8.71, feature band 8.66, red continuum 8.03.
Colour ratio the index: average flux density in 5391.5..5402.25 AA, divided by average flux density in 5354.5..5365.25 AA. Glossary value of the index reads 0.9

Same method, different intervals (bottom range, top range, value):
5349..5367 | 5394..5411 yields 0.90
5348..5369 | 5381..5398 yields 0.97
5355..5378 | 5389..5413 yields 0.93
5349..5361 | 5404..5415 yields 0.91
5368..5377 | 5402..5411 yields 0.91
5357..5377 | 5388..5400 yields 0.95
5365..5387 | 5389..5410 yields 0.93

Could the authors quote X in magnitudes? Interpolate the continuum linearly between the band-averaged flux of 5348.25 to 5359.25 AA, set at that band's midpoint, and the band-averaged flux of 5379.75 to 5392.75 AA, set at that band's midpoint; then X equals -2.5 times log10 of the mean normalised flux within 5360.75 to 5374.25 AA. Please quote 0.05 mag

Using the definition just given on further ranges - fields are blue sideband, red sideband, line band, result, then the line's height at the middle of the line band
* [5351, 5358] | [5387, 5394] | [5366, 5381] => 0.01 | 8.92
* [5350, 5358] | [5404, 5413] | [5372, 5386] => -0.03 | 8.74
